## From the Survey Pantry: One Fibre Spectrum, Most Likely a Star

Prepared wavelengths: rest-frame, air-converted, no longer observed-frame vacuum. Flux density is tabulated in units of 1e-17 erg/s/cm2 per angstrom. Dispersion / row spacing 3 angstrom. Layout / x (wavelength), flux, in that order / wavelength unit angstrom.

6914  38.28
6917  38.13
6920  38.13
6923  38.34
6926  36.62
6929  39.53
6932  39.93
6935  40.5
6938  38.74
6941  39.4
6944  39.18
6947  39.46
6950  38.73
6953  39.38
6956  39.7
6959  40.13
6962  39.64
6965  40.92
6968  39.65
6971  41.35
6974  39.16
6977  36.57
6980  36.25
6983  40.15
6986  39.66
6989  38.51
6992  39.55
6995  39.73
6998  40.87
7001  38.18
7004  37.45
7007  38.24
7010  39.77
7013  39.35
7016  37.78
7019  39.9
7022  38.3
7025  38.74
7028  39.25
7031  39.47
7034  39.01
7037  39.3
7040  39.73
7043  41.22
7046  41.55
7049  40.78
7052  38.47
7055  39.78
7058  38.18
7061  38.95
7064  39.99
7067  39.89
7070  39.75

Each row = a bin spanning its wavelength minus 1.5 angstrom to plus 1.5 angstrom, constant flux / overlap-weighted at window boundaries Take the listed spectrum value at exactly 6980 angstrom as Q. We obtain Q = 36.25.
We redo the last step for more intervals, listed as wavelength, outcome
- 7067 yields 39.89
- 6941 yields 39.4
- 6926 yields 36.62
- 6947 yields 39.46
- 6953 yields 39.38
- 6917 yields 38.13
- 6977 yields 36.57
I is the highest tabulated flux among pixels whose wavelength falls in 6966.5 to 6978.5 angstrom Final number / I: 41.35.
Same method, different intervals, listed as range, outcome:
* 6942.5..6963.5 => 40.13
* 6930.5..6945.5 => 40.5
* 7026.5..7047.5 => 41.55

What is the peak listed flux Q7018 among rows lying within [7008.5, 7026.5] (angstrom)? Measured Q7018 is 39.9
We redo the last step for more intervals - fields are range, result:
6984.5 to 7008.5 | 40.87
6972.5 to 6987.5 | 40.15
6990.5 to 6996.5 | 39.73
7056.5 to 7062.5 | 38.95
